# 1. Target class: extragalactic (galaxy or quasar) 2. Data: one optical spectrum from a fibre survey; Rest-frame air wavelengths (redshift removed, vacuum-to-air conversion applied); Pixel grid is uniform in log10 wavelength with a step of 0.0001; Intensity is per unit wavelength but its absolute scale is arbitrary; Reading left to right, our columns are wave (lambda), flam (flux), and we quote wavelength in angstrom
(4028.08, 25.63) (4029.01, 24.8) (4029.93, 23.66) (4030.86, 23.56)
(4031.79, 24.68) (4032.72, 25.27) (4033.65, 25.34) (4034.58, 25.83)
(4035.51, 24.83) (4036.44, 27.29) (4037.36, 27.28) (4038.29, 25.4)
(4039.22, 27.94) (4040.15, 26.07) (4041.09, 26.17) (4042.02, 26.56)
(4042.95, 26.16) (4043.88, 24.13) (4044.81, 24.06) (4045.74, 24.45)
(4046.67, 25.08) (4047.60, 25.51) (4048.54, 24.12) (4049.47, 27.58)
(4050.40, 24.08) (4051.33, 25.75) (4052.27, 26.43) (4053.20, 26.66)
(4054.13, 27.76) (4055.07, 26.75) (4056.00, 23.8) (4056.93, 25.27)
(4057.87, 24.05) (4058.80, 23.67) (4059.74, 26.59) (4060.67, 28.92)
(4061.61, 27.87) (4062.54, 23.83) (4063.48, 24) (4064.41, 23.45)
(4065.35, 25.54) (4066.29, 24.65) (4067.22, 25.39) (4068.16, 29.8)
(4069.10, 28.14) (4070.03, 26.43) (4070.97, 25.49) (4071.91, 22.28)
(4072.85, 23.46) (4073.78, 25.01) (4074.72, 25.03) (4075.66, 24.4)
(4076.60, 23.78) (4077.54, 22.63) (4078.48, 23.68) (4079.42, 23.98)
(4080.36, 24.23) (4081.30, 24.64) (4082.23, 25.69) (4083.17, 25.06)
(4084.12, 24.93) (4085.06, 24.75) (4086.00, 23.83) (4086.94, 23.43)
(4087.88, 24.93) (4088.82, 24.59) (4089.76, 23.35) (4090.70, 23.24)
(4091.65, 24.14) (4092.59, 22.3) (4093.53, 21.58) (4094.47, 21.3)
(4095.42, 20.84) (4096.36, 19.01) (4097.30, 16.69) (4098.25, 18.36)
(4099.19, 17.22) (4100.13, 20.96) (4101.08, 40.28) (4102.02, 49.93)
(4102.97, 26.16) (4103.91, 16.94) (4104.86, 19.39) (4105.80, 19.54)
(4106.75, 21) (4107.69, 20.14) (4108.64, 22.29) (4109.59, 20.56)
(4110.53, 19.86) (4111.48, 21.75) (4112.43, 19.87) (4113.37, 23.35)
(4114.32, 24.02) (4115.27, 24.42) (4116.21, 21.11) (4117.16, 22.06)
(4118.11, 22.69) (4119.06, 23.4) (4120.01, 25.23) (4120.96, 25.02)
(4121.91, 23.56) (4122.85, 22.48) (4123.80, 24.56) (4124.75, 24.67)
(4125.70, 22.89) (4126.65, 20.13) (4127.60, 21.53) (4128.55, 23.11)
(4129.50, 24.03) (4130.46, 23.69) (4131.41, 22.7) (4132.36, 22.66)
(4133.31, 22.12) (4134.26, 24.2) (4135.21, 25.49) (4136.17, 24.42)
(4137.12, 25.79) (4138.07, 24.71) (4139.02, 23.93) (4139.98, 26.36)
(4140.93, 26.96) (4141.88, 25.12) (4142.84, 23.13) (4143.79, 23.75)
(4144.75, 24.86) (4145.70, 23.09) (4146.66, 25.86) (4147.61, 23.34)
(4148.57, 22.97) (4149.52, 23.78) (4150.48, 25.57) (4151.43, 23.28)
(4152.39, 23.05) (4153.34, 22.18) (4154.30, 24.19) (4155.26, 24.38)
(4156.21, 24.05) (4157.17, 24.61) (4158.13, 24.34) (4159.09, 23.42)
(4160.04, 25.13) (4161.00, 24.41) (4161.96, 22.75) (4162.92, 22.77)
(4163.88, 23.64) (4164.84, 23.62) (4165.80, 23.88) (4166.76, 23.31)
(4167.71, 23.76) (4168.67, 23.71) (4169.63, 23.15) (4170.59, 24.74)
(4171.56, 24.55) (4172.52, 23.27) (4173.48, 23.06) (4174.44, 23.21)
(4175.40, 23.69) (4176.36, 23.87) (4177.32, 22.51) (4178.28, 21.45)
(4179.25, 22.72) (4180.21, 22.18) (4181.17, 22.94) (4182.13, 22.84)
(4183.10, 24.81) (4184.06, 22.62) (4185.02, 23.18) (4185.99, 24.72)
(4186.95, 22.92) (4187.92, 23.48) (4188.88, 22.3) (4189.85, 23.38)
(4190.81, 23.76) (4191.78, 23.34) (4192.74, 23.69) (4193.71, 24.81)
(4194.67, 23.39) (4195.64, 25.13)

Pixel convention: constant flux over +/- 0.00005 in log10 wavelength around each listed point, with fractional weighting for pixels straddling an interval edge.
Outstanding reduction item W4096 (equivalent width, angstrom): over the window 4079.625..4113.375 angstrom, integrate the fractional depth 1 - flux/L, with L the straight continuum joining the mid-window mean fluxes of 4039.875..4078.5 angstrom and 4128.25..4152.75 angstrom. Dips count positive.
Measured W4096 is 2.2 angstrom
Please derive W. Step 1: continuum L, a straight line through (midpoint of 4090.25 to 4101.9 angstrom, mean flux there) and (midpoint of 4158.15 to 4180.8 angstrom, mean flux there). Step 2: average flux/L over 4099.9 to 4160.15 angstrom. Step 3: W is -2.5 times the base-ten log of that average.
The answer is -0.03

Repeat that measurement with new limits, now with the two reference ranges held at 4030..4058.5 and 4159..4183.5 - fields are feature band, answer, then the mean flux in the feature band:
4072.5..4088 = 0.03 mag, 24.3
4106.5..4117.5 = 0.13 mag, 21.7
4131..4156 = -0.01 mag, 24.2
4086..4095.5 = 0.08 mag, 23.1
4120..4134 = 0.05 mag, 23.2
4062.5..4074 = 0.00 mag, 25.2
